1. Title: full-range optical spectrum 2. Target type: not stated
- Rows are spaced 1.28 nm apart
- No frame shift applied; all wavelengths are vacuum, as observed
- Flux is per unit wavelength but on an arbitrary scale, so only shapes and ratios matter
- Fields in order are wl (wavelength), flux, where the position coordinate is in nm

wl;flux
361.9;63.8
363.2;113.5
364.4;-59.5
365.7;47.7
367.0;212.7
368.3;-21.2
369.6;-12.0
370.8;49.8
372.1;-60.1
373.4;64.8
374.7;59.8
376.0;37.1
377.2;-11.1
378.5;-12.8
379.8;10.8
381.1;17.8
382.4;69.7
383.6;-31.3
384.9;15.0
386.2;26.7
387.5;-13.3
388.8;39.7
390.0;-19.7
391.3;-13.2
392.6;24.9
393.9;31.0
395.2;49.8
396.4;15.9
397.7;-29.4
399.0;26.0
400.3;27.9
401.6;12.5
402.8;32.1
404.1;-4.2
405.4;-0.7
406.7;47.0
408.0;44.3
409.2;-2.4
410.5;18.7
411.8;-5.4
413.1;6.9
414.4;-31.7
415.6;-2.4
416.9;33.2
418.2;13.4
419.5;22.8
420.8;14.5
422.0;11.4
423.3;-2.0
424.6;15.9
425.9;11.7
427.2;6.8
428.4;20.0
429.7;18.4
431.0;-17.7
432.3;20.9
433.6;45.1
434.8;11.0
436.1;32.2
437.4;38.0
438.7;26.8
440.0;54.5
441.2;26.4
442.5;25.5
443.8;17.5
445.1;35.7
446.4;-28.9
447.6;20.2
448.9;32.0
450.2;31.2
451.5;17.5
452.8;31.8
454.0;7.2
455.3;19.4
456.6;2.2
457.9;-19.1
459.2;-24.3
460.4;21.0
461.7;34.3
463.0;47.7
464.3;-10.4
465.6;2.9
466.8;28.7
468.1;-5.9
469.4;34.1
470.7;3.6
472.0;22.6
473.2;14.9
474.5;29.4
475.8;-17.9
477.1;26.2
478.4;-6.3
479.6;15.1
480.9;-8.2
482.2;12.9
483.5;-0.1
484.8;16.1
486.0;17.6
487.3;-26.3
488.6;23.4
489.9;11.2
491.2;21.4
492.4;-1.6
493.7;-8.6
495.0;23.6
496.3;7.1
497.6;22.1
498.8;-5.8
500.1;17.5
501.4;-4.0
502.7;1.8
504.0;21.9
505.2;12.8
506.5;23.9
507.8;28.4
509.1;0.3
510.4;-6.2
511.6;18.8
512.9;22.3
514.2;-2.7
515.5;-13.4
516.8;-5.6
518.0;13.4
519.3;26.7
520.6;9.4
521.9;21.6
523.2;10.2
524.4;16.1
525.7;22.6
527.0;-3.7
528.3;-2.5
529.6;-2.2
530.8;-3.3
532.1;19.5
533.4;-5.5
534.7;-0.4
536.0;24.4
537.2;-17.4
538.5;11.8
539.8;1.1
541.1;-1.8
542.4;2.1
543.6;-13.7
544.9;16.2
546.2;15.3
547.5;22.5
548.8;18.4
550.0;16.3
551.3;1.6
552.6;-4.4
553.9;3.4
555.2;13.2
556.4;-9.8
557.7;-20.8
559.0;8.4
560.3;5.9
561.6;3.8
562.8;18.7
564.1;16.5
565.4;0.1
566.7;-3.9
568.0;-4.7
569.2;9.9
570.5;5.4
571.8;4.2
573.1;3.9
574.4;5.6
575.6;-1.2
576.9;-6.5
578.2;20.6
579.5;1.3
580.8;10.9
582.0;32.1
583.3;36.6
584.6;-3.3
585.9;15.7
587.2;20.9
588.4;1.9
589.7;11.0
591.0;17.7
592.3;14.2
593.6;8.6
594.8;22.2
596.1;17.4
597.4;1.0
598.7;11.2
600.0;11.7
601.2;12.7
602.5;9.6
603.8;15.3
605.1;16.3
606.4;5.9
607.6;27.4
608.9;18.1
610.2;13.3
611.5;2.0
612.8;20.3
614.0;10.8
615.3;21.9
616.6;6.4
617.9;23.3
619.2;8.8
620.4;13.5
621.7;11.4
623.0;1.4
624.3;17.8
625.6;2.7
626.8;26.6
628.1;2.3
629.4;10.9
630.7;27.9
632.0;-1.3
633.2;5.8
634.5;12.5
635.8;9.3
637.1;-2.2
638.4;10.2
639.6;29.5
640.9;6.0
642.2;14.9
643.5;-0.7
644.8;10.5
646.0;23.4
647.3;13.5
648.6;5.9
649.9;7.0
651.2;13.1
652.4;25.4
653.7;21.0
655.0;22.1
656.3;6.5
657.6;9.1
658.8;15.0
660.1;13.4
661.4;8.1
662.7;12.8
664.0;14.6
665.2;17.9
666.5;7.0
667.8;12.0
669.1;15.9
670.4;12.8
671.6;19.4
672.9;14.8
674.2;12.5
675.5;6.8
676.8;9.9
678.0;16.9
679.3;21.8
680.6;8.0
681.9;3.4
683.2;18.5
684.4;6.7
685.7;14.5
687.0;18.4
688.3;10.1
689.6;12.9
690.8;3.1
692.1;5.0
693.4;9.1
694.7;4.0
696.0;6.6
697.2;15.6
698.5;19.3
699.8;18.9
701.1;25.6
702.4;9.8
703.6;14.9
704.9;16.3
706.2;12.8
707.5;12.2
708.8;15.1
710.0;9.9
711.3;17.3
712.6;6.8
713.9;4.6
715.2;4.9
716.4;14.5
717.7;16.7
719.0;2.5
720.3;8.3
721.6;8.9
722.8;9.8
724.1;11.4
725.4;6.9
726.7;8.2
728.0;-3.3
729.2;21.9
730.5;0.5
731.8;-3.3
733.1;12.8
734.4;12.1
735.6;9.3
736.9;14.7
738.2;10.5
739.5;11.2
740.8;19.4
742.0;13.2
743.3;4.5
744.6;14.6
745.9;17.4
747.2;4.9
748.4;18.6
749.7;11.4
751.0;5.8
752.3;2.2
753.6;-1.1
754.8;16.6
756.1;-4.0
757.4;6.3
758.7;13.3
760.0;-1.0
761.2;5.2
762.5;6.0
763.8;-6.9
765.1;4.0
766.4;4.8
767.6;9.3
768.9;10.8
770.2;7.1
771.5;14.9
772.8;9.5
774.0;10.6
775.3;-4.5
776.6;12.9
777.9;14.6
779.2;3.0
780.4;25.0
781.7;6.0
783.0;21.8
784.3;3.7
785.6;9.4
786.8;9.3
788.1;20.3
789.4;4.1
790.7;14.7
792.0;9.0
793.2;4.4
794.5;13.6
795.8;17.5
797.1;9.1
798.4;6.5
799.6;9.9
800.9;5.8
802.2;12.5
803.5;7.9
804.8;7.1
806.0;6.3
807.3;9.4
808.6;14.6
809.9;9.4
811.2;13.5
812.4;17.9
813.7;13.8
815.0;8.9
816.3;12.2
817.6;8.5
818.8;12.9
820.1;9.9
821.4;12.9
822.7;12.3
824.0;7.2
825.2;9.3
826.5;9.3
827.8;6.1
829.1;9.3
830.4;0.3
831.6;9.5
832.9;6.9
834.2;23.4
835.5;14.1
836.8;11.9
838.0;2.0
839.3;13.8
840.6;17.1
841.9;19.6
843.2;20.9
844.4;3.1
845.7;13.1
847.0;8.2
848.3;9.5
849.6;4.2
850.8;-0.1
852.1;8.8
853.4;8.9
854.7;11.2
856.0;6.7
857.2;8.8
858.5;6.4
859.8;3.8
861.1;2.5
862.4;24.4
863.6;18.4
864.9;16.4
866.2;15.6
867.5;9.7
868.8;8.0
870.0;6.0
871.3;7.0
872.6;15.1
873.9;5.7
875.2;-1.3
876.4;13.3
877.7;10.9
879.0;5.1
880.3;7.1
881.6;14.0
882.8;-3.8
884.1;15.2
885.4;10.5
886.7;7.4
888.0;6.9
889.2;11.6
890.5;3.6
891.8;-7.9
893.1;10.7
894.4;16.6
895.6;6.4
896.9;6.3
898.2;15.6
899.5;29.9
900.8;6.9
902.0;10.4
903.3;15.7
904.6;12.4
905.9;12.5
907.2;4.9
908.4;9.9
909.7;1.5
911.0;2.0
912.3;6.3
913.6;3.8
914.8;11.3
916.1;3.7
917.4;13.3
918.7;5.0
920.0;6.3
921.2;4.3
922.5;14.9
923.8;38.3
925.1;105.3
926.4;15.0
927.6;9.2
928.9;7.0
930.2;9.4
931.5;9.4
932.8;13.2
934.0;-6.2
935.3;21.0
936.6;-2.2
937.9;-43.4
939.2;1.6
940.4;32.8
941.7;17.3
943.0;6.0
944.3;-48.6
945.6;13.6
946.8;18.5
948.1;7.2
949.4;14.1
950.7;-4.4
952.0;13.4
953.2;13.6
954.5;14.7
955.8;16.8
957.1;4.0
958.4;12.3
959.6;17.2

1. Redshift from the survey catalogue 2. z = 1.481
